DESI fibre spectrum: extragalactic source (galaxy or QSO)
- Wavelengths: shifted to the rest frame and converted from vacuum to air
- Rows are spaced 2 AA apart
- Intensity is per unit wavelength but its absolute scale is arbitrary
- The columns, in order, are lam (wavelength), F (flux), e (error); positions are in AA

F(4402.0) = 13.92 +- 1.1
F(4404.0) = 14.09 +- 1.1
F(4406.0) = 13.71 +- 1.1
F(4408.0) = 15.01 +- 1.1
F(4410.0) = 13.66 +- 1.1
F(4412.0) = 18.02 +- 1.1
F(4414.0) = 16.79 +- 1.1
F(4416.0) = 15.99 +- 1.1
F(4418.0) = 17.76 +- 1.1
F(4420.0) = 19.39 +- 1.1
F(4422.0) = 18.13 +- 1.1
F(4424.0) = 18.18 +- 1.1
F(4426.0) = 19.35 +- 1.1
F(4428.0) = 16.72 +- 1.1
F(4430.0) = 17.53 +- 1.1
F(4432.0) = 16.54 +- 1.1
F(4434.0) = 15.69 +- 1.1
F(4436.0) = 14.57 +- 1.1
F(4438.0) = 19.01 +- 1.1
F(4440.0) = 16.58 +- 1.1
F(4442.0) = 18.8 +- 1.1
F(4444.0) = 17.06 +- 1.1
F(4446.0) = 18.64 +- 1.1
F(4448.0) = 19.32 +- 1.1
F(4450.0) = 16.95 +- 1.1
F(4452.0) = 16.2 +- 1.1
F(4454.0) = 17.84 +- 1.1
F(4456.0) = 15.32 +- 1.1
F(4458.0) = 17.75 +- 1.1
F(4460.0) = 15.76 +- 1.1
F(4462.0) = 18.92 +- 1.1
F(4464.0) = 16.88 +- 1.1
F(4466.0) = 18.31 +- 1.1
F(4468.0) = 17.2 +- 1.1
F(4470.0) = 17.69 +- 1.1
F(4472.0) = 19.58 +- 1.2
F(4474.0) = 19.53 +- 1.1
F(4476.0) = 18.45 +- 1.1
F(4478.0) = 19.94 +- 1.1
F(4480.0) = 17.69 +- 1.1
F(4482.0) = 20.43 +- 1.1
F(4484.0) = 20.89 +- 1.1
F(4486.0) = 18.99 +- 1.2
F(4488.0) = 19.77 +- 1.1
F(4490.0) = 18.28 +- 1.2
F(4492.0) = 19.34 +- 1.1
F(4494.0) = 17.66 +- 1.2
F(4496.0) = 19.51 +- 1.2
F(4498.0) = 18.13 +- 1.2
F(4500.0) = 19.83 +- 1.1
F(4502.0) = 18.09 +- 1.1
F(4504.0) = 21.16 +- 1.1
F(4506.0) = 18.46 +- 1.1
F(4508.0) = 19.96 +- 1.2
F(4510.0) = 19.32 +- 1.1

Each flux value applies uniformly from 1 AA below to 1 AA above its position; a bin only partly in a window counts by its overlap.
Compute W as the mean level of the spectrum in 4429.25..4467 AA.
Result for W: 17.2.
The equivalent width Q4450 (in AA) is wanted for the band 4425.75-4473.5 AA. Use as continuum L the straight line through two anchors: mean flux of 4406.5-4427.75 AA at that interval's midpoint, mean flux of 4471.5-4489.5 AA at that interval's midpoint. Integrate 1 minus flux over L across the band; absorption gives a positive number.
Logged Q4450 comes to 2.32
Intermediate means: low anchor 17.1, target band 17.4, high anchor 19.4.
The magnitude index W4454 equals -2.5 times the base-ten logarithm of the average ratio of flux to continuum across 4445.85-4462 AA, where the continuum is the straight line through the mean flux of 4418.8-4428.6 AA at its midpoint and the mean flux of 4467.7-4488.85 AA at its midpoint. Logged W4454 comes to 0.09 mag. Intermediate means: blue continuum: 18.4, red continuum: 19.2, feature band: 17.3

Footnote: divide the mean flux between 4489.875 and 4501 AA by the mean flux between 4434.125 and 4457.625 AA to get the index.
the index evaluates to 1.1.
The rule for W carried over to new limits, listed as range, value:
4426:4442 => 17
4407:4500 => 17.8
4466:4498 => 18.9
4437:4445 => 17.9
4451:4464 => 17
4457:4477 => 18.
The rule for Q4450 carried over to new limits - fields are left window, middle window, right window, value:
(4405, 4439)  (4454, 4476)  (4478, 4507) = 0.6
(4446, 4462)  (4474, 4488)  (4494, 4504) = -0.9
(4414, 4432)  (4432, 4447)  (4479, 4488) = 0.9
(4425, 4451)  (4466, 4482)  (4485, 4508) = -0.2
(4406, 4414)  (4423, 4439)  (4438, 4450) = -0.1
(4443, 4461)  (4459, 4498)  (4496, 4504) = -0.9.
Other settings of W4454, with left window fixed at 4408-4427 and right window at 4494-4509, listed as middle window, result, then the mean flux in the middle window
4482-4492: -0.04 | 19.6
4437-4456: 0.02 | 17.7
